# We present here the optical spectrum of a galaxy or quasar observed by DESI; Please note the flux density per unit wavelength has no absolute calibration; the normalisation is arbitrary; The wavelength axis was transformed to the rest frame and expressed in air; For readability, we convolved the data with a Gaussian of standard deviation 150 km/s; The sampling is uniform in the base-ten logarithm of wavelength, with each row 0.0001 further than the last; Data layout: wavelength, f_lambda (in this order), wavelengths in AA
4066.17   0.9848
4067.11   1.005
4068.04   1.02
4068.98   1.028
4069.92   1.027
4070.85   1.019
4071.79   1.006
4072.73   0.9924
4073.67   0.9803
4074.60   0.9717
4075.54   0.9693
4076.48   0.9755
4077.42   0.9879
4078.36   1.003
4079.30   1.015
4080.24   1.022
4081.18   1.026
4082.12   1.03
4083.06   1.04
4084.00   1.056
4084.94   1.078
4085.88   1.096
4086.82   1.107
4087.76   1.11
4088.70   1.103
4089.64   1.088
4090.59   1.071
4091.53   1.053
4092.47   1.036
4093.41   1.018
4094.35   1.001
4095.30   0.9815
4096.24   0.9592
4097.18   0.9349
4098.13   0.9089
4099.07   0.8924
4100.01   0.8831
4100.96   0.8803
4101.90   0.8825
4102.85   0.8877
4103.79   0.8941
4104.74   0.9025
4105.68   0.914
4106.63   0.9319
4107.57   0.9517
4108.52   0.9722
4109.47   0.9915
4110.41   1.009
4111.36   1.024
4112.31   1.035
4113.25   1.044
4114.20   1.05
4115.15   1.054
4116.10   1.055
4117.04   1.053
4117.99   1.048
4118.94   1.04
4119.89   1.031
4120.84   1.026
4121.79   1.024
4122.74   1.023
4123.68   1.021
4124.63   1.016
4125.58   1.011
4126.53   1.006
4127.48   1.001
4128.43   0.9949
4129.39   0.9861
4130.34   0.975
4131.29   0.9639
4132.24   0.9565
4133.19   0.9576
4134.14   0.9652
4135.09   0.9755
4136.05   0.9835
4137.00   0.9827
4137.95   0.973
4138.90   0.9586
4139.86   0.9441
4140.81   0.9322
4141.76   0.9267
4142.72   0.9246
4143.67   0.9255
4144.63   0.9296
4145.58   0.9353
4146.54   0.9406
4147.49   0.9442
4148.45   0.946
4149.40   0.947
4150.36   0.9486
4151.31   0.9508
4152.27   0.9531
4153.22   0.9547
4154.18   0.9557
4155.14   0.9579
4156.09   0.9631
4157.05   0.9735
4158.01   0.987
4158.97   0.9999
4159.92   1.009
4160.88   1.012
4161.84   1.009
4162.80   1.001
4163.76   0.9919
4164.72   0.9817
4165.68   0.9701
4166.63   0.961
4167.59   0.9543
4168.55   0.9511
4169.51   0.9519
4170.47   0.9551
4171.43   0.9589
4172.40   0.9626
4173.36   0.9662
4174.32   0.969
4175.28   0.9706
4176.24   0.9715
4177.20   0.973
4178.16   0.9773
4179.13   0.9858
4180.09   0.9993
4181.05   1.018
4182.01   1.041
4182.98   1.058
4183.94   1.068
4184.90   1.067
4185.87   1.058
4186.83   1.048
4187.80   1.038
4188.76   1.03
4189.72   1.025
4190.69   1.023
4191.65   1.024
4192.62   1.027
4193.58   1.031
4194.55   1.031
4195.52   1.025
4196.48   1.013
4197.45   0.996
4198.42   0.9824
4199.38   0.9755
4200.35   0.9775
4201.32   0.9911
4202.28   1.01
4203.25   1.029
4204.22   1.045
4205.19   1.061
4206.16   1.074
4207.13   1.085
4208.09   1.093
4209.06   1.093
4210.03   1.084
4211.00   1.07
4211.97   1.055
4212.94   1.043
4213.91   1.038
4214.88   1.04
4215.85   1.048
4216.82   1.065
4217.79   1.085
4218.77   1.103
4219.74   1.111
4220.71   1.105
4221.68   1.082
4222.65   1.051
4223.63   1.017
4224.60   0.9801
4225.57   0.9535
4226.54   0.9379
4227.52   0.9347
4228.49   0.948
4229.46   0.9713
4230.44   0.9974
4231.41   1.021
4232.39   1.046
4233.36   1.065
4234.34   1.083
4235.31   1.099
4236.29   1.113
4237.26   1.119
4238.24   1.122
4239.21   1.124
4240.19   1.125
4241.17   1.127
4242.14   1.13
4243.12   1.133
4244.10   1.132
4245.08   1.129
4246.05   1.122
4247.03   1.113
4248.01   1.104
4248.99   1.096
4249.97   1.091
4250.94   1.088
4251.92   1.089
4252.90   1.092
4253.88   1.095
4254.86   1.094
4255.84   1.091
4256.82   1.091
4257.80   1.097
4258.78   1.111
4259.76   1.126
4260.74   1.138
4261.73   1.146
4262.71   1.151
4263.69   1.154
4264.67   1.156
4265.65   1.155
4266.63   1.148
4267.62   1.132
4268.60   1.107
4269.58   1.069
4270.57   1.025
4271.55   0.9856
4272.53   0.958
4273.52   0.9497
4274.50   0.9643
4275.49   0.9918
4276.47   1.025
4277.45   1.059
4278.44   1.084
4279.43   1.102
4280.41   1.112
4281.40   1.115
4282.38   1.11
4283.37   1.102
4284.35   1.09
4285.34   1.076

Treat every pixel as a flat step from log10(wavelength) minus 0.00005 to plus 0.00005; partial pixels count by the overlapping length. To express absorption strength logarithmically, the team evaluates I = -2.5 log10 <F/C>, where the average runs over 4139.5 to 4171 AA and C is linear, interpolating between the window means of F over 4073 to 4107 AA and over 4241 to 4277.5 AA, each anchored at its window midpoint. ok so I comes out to 0.076 mag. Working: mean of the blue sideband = 0.992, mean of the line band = 0.961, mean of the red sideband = 1.09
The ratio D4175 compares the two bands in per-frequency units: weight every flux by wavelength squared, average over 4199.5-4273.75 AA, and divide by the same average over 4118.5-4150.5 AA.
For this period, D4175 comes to 1.2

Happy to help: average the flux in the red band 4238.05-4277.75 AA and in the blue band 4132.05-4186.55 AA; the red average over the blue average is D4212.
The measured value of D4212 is 1.1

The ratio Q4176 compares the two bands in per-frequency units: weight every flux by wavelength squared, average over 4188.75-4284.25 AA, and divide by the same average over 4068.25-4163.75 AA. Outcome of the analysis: 1.1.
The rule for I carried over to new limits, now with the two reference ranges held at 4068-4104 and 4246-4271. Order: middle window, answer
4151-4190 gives 0.07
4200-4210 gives 0.03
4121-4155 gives 0.07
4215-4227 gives 0.04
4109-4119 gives -0.02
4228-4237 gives 0.05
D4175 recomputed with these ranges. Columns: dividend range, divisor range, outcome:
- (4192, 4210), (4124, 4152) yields 1.10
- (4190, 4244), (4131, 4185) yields 1.11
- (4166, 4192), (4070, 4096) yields 1.02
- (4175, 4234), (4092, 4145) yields 1.10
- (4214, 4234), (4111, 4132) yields 1.06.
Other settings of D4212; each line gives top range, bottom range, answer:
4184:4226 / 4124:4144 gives 1.07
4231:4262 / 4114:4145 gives 1.11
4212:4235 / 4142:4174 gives 1.07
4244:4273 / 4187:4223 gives 1.06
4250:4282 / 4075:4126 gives 1.08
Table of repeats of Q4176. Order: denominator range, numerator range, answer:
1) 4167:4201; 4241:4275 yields 1.13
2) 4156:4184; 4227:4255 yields 1.14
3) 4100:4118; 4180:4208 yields 1.10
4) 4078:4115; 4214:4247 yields 1.14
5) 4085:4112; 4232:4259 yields 1.21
